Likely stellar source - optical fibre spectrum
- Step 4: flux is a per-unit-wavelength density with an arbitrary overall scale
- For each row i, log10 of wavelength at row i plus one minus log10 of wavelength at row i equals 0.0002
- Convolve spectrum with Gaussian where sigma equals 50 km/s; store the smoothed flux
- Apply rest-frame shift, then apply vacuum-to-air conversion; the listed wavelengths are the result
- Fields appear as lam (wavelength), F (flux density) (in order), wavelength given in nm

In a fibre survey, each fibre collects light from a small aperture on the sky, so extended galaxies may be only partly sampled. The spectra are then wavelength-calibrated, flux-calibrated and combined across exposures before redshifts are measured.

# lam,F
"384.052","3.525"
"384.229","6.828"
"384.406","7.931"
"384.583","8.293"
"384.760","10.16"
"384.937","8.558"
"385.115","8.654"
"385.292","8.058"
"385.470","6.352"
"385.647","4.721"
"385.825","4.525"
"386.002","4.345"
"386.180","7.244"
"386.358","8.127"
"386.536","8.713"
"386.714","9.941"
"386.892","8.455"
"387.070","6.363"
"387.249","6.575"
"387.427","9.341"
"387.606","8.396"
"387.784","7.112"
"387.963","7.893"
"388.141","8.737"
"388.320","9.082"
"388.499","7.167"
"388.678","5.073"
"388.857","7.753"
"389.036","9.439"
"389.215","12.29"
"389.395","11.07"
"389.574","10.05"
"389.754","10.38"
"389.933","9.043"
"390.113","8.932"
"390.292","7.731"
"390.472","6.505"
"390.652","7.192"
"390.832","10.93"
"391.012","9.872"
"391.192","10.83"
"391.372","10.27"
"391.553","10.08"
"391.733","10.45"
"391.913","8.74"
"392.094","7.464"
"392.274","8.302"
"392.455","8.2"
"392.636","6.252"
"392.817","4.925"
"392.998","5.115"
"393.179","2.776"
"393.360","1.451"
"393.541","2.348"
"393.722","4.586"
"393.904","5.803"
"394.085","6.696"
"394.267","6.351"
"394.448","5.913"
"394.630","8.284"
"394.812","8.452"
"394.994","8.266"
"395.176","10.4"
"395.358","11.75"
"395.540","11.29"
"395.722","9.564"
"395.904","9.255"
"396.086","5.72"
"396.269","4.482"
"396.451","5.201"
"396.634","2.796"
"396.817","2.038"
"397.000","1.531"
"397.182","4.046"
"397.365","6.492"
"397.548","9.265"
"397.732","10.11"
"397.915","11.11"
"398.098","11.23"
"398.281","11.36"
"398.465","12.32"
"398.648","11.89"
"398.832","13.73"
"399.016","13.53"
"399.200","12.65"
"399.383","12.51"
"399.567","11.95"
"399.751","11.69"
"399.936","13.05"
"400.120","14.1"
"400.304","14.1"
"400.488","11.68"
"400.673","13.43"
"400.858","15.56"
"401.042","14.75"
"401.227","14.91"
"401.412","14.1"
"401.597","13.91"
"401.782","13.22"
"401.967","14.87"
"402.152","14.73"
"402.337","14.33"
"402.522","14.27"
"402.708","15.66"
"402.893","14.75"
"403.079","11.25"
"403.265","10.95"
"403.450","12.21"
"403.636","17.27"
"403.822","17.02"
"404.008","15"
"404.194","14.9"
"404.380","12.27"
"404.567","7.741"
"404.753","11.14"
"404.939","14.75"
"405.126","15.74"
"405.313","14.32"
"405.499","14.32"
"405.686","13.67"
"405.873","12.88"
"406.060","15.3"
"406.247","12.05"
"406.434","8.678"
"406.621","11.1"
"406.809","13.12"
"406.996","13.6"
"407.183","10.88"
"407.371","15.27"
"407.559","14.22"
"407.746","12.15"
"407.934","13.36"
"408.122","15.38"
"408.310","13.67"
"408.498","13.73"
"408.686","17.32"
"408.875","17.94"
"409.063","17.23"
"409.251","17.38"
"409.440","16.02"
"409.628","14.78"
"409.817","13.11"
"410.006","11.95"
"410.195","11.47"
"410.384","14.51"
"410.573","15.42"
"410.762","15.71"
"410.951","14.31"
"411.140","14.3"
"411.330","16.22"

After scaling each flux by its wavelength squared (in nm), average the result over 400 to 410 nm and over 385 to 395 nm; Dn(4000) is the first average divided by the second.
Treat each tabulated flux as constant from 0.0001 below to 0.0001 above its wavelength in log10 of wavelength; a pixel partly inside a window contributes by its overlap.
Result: 1.97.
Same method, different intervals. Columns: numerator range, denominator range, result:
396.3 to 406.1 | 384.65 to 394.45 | 1.69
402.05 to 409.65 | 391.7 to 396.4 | 2.12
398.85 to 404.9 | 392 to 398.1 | 2.12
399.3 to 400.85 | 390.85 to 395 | 1.91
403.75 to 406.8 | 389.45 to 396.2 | 1.78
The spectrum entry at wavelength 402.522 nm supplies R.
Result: 14.27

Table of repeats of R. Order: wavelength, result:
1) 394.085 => 6.696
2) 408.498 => 13.73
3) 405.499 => 14.32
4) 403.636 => 17.27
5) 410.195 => 11.47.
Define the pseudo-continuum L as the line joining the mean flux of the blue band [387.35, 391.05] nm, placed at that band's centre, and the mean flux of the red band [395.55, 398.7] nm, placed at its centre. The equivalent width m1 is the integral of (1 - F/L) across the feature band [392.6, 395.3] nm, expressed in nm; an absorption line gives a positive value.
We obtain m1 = 0.71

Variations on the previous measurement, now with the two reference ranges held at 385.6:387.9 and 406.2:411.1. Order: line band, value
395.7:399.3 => 0.77 nm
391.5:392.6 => 0.02 nm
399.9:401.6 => -0.35 nm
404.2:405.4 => 0.00 nm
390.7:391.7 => -0.19 nm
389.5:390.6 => -0.06 nm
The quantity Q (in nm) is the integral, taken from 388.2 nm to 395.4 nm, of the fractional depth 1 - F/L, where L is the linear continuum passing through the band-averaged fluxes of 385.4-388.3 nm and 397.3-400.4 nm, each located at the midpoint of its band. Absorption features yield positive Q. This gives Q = 0.95 nm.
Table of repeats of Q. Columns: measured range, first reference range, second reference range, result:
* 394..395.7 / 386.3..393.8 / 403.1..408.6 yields 0.171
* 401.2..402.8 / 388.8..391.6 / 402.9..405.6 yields -0.190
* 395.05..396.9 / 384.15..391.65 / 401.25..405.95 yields 0.632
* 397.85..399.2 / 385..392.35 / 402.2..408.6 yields -0.102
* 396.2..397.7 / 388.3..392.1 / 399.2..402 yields 0.914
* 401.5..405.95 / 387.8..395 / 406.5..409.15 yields -0.455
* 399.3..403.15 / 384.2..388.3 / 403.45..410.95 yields -0.499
